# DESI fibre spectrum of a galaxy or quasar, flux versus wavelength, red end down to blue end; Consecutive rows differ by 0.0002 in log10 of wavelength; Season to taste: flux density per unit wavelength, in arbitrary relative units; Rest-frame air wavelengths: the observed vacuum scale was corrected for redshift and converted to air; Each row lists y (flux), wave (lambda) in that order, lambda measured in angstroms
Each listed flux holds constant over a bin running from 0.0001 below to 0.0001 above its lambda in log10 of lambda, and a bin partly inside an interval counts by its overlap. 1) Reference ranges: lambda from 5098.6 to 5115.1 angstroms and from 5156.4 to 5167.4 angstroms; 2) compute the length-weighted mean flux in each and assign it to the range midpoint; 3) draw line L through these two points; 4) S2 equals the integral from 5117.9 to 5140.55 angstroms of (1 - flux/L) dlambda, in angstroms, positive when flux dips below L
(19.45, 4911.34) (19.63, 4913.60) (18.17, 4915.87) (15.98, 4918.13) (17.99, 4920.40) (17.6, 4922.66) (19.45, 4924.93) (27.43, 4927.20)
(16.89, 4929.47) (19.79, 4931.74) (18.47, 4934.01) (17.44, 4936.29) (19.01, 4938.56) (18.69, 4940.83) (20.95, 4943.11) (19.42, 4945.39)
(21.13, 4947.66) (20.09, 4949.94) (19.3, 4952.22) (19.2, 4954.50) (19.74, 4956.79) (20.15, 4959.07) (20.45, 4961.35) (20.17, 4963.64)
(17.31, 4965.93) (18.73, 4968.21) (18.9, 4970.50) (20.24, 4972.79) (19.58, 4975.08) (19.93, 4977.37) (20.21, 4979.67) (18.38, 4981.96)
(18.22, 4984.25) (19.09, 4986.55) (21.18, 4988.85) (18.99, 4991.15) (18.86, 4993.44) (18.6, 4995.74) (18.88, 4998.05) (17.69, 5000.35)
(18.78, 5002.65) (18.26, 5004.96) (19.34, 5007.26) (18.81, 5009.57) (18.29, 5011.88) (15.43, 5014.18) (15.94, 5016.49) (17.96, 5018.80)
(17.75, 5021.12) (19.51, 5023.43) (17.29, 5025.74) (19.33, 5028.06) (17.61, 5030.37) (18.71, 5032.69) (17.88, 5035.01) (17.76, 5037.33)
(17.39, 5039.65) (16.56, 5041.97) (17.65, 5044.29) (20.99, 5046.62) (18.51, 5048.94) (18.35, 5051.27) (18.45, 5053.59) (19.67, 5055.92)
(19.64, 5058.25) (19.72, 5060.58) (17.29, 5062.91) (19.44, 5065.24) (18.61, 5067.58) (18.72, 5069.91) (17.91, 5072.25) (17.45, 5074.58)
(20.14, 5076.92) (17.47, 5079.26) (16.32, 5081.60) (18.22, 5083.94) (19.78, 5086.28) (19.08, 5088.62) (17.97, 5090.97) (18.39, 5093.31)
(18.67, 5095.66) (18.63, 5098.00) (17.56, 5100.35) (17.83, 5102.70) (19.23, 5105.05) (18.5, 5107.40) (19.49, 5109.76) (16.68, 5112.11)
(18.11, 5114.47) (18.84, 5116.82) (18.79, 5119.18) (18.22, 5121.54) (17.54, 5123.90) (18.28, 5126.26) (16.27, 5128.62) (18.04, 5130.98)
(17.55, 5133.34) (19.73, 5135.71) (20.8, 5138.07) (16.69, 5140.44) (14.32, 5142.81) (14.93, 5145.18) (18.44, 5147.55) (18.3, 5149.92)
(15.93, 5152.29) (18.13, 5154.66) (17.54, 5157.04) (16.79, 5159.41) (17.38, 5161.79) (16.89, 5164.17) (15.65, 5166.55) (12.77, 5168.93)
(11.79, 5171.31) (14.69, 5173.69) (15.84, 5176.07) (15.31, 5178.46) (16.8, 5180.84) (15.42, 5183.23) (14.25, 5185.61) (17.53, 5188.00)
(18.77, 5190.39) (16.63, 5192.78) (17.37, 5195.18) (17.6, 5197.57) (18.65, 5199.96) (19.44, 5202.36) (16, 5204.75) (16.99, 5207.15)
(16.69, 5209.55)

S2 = -0.8 angstroms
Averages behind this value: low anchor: 18.2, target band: 18.3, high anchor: 16.8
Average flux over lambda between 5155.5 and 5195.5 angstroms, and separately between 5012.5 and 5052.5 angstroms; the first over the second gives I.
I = 0.89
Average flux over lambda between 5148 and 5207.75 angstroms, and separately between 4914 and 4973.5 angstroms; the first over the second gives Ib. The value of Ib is 0.9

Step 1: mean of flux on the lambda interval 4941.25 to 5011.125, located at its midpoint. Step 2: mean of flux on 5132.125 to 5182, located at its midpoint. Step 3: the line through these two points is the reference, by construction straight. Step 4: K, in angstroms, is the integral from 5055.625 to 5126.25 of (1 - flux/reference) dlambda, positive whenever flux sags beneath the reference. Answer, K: -3.7 angstroms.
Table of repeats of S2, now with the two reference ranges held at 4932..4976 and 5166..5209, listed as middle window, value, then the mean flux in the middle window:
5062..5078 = -0.6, 18.5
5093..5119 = -1.6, 18.4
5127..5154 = -0.8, 17.4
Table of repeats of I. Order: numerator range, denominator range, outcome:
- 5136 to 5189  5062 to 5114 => 0.89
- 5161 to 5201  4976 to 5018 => 0.86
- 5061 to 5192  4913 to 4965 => 0.90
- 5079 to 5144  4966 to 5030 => 0.97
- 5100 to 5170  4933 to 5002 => 0.91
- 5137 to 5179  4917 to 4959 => 0.84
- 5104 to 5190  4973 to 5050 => 0.92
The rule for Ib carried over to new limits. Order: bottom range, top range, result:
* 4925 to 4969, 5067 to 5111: 0.93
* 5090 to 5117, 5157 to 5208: 0.89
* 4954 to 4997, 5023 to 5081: 0.95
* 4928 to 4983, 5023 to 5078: 0.95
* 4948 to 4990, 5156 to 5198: 0.82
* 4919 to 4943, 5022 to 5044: 0.93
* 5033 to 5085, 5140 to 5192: 0.88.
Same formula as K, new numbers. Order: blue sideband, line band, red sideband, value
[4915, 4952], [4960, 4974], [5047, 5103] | -0.1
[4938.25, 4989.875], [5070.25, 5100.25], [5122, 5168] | -0.4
